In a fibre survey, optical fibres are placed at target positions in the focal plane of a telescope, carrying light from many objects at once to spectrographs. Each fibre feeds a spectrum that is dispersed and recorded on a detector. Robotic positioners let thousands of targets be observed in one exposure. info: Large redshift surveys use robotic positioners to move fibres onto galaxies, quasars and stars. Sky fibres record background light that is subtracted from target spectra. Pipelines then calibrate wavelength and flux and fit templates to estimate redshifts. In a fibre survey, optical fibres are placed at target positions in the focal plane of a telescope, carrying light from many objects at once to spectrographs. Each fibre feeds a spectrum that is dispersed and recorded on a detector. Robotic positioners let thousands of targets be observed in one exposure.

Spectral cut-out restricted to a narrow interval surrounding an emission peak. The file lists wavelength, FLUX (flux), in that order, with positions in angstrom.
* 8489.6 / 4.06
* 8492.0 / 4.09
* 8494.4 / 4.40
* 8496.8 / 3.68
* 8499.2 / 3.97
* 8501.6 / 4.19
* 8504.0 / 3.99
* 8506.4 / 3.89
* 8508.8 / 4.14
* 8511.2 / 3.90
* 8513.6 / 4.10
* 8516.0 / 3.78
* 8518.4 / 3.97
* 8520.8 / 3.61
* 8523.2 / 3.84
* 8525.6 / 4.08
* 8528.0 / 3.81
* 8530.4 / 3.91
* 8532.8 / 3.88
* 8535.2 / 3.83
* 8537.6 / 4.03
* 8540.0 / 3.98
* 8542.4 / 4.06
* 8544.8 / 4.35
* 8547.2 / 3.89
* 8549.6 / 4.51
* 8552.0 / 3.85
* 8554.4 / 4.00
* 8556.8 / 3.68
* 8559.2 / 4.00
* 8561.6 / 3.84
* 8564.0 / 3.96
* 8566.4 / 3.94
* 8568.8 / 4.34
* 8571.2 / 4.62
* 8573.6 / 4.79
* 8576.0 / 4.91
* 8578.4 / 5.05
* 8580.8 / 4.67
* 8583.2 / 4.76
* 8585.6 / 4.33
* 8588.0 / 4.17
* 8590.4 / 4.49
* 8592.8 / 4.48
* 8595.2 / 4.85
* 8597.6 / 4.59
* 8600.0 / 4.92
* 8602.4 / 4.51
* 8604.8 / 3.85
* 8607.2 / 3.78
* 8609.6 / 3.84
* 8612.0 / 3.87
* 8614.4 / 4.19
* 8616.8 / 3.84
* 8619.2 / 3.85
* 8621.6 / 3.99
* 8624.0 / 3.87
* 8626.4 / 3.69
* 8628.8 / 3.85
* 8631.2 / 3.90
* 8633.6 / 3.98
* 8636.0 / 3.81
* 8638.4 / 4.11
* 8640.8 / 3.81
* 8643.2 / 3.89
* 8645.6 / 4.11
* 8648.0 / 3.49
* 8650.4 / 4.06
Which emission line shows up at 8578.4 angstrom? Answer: [S II] 6716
